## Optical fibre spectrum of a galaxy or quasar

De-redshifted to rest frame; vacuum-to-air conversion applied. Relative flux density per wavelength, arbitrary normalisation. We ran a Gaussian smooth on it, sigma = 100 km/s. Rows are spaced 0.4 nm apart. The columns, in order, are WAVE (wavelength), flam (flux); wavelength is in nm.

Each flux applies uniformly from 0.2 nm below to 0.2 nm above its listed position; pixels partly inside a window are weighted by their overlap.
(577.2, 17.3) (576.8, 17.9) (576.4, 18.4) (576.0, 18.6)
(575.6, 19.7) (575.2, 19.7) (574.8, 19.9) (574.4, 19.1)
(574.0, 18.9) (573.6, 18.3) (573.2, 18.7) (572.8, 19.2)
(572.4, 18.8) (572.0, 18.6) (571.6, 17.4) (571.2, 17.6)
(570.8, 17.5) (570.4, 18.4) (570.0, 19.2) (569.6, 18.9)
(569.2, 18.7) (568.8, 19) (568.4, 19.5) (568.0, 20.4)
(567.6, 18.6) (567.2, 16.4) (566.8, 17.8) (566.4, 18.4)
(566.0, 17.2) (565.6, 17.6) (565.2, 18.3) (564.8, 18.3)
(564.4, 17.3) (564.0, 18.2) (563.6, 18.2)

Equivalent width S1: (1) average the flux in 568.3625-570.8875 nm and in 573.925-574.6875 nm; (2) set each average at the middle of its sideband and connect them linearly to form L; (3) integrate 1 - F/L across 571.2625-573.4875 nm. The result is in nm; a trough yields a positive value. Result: 0.06 nm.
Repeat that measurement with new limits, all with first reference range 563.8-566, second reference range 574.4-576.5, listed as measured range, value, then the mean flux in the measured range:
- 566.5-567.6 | 0.04 nm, 17.5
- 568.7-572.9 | 0.05 nm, 18.5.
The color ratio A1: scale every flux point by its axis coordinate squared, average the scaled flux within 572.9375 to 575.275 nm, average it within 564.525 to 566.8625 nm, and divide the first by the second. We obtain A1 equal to 1.10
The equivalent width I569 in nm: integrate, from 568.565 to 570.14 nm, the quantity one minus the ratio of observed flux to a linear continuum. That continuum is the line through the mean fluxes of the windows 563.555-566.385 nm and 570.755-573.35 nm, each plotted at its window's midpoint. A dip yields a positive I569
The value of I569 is -0.071 nm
